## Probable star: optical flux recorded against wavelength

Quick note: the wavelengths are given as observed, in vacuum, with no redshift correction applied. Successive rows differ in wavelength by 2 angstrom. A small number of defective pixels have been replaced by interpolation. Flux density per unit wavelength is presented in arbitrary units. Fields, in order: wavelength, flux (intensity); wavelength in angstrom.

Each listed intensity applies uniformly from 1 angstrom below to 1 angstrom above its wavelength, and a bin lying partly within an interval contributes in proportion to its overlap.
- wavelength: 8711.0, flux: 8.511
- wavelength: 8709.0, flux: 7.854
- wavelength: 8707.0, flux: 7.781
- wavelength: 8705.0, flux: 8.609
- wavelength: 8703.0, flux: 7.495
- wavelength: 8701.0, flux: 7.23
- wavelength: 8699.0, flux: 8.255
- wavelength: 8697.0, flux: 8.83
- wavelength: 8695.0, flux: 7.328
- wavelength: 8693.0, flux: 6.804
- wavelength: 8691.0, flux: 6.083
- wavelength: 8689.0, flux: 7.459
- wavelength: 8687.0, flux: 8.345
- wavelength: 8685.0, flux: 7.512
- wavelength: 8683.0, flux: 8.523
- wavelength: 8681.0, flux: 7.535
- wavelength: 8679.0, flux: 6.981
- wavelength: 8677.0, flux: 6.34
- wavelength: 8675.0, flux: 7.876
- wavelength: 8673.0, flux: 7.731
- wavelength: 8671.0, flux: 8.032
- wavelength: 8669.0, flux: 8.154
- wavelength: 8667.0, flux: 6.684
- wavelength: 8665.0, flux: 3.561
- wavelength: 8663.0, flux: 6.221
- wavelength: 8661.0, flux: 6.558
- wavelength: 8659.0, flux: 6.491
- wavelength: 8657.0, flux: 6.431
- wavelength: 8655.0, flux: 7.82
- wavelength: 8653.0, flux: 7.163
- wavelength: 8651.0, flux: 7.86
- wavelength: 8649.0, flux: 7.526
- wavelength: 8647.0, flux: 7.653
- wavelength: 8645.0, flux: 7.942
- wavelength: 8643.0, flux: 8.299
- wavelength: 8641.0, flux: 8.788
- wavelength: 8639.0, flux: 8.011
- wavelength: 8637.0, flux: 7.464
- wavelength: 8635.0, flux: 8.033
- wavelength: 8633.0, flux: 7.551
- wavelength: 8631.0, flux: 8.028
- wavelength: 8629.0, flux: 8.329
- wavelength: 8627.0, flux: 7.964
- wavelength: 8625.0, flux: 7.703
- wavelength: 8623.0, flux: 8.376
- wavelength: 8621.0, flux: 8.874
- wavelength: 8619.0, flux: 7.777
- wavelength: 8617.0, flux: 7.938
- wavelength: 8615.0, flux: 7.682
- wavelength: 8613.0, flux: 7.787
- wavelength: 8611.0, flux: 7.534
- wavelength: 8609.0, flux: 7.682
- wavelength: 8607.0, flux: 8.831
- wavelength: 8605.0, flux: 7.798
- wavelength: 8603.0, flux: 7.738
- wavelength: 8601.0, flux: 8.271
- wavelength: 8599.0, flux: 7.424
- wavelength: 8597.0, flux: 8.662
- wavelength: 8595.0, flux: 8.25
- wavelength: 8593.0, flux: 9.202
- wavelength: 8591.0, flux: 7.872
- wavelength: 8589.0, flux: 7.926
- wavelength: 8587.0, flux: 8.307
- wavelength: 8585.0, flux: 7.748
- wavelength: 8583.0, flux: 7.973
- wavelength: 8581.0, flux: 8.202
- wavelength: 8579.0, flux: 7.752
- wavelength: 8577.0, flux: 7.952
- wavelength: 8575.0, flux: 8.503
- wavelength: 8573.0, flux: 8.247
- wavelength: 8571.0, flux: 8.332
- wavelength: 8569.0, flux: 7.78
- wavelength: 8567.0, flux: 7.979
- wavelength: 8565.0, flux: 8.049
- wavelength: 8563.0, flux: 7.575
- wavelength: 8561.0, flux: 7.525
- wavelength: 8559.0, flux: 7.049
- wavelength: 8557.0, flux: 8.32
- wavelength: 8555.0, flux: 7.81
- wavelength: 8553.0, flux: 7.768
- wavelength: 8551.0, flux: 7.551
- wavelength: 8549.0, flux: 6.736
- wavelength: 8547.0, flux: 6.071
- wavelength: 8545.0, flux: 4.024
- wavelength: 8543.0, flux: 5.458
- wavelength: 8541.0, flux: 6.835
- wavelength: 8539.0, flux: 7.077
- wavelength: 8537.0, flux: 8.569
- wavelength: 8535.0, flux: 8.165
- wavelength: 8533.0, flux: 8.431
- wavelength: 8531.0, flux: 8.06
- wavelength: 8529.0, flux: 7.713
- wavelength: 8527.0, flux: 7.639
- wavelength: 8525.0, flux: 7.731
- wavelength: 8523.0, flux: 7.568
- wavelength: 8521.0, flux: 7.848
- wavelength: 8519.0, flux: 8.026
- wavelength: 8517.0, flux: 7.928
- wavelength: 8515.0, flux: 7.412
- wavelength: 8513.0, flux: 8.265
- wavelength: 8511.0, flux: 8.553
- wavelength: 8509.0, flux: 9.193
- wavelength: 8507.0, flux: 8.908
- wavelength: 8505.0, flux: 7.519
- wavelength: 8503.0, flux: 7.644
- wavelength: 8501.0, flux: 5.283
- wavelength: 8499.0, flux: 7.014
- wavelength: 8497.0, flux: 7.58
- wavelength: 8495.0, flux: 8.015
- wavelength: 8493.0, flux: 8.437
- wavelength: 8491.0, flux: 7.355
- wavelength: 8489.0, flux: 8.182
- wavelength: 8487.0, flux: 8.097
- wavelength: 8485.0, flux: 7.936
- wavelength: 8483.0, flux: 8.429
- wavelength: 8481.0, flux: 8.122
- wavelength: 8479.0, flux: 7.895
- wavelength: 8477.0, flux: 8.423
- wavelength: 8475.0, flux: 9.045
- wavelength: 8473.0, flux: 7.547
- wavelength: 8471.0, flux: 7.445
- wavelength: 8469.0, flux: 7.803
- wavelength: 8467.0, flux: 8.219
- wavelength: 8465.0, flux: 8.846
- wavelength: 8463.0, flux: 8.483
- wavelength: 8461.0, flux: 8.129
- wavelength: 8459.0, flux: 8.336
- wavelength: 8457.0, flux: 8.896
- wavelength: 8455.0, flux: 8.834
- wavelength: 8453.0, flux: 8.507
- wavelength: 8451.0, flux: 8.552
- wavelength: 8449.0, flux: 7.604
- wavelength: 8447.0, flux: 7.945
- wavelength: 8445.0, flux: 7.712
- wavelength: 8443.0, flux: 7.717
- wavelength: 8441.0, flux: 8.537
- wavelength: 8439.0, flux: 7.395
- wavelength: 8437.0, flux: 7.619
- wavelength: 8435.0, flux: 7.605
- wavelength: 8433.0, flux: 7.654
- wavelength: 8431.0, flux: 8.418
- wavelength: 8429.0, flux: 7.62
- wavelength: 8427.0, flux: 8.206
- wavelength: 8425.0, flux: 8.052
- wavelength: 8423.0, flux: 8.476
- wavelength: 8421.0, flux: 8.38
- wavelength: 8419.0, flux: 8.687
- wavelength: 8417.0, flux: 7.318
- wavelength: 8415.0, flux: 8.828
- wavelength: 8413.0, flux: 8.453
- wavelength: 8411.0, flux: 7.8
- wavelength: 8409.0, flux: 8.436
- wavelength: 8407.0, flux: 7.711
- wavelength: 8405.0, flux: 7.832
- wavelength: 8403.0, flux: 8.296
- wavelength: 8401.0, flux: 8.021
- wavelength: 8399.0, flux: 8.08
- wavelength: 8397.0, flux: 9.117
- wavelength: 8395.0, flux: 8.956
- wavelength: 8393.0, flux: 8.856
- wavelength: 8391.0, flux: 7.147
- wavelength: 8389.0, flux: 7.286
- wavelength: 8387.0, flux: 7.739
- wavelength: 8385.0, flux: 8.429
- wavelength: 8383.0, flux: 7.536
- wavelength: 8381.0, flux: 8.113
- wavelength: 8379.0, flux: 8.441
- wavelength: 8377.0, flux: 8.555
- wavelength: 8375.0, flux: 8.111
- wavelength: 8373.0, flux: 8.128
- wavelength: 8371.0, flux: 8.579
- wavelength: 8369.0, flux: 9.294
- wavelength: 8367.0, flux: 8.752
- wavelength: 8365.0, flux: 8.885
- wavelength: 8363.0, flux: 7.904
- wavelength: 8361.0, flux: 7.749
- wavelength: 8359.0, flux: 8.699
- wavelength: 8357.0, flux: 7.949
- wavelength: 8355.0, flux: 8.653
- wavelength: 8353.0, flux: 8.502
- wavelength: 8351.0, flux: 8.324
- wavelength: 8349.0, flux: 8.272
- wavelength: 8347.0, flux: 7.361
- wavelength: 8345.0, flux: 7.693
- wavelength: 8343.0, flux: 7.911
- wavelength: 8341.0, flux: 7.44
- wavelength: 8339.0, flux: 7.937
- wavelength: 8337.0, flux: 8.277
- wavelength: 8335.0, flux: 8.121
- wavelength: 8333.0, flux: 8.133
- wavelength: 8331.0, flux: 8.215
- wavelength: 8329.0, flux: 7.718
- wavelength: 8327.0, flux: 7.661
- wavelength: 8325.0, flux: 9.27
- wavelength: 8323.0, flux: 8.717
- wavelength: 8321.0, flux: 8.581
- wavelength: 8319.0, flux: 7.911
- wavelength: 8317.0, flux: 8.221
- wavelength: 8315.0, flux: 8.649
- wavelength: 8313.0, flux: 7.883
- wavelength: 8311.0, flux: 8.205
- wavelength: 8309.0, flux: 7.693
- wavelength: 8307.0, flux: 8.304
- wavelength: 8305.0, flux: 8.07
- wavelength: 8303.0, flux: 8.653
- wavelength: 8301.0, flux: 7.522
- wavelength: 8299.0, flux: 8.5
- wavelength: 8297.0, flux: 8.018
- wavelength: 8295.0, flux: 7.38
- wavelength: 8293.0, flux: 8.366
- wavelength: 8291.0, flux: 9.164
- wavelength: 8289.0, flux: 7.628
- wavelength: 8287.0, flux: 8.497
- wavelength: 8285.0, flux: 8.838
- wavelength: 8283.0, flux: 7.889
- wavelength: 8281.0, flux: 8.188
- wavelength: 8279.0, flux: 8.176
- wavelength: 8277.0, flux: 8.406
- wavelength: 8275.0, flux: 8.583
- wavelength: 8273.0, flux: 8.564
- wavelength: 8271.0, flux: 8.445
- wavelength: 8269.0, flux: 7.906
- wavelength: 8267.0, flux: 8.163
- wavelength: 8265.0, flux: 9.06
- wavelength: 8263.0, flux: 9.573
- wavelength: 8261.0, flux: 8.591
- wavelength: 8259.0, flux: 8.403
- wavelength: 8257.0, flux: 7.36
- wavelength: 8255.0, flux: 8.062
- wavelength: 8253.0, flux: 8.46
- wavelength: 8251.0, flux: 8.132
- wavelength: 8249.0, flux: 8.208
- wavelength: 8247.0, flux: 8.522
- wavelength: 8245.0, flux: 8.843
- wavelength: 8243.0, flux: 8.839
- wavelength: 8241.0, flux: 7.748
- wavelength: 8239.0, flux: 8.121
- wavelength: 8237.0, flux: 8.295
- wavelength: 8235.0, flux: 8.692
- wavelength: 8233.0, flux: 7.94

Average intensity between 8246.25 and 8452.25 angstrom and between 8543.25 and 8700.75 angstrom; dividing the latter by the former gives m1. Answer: 0.9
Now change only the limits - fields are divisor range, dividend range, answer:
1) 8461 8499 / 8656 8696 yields 0.87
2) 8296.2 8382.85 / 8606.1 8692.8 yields 0.92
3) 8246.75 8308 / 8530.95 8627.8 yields 0.94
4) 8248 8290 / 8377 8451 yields 0.97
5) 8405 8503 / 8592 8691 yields 0.95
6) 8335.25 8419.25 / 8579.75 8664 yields 0.96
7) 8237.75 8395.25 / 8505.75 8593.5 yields 0.94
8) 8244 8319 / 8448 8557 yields 0.94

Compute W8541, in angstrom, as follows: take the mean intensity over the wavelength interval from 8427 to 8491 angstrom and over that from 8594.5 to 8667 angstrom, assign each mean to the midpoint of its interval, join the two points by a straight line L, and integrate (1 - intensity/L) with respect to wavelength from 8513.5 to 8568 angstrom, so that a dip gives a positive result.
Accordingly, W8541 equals 3.0 angstrom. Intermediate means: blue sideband 8.1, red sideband 7.65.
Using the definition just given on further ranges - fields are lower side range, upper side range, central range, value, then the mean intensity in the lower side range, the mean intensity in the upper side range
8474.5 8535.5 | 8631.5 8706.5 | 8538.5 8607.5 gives 0.5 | 7.94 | 7.44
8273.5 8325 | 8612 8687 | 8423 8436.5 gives 0.1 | 8.26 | 7.56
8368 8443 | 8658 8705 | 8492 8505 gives 0.8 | 8.15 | 7.25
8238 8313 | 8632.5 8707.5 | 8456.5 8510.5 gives -1.2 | 8.29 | 7.44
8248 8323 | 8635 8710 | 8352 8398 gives -1.3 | 8.28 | 7.45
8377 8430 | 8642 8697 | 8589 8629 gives -3.3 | 8.15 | 7.25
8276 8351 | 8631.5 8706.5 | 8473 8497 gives -1.0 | 8.15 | 7.44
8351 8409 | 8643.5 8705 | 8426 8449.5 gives 0.7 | 8.27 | 7.31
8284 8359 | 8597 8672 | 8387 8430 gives -0.7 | 8.18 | 7.63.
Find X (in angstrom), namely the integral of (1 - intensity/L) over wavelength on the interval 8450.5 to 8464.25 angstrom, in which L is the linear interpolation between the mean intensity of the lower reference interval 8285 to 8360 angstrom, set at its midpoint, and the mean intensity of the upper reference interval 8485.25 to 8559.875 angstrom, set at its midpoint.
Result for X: -1.4 angstrom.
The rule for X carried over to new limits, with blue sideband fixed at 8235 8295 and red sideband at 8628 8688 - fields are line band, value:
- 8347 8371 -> -0.78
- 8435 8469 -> -1.07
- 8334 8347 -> 0.53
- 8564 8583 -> -1.08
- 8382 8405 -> -0.15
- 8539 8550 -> 2.53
